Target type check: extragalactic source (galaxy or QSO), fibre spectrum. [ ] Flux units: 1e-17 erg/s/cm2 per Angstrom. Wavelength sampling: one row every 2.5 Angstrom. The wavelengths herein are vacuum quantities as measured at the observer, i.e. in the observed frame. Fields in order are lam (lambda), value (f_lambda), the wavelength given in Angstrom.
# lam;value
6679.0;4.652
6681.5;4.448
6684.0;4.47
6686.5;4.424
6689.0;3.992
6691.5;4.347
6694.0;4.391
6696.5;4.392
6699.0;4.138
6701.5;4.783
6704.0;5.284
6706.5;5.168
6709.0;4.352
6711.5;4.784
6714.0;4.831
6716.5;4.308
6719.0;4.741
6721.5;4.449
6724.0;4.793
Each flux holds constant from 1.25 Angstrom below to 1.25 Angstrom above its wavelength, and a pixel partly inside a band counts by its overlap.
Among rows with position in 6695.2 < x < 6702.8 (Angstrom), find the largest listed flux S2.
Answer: 4.783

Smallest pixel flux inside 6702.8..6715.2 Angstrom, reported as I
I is 4.352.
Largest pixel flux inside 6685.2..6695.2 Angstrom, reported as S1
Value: 4.424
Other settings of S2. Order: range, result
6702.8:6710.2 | 5.284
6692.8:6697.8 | 4.392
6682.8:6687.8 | 4.47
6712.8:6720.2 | 4.831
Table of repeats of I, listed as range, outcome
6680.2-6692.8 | 3.992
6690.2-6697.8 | 4.347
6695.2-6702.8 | 4.138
